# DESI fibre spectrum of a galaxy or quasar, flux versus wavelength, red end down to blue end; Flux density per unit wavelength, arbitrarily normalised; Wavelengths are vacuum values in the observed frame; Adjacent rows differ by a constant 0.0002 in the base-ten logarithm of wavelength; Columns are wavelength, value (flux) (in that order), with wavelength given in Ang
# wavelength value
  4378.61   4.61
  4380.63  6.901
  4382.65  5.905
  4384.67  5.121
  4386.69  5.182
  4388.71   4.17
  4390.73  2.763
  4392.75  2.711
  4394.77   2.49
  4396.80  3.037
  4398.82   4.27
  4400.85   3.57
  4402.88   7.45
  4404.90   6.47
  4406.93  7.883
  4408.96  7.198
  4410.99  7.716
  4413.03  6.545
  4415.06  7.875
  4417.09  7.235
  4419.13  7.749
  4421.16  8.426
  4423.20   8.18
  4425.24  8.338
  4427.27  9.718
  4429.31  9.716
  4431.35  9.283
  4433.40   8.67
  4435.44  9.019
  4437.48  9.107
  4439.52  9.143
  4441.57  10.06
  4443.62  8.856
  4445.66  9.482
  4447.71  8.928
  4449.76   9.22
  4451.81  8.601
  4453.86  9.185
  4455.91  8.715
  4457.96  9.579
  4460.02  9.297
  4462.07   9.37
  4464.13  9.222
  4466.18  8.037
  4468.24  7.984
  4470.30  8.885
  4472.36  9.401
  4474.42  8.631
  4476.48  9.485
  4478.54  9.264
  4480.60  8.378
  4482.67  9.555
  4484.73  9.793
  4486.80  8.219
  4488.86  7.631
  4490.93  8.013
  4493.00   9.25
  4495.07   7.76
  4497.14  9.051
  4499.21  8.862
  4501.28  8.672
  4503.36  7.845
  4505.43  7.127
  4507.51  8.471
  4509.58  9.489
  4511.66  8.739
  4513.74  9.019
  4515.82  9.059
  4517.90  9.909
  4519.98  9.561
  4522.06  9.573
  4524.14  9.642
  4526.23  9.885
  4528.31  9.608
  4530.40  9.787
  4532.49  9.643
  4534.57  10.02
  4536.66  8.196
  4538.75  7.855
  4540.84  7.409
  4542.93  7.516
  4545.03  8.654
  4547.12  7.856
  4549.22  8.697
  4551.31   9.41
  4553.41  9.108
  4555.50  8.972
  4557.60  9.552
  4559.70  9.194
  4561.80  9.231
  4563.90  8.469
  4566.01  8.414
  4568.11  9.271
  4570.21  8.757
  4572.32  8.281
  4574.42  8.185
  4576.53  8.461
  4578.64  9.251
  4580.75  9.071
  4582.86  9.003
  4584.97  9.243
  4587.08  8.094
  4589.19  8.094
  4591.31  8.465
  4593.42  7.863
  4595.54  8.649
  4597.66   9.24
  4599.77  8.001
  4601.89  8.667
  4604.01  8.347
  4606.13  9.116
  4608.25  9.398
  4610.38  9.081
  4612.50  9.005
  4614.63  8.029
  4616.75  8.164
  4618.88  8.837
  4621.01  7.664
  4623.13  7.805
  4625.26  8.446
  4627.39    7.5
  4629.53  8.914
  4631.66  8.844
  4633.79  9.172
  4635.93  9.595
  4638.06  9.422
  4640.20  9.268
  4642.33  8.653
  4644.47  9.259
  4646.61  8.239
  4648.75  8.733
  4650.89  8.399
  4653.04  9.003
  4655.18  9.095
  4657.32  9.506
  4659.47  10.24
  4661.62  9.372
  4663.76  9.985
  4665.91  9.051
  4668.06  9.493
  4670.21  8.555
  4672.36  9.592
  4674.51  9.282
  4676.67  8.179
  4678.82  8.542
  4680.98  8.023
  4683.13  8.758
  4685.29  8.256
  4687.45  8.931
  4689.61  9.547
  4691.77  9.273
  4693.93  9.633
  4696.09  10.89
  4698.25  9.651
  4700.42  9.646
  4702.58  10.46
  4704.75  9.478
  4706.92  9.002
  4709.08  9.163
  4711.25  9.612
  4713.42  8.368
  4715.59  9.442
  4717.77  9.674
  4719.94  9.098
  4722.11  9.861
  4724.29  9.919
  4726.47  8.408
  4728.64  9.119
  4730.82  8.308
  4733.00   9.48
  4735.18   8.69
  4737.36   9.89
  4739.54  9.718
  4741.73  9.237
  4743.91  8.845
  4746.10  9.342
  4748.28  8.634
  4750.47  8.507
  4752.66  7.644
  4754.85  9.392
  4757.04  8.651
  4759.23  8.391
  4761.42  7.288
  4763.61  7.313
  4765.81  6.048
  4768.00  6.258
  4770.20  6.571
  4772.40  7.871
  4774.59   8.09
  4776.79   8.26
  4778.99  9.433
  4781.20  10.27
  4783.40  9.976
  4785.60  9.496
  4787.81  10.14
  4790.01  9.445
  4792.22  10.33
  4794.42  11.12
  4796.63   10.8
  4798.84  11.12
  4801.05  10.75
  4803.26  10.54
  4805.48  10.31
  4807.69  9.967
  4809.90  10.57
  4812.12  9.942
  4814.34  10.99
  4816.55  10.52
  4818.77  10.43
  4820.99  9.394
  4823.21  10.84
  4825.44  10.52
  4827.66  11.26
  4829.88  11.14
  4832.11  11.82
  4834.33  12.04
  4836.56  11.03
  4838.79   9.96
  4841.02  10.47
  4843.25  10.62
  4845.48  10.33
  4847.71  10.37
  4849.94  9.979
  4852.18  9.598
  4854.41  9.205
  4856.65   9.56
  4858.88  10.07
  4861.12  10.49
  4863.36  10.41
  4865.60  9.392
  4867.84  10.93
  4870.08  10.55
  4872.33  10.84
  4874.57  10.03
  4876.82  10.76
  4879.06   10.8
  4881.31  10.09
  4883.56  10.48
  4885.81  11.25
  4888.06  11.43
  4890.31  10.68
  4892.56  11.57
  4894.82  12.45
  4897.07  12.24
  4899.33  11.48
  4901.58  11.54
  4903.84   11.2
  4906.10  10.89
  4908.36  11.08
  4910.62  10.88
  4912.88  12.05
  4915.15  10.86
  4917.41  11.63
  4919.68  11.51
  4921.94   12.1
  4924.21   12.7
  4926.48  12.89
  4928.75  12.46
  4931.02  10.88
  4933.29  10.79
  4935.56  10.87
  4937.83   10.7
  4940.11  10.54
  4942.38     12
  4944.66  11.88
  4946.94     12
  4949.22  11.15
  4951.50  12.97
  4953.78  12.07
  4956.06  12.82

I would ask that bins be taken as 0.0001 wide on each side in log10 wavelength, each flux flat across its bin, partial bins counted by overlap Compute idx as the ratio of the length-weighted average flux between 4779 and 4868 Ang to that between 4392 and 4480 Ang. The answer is 1.3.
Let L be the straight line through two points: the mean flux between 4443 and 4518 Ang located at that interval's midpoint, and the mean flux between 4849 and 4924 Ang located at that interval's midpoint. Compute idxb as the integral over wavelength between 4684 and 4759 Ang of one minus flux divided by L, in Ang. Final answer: 6.1 Ang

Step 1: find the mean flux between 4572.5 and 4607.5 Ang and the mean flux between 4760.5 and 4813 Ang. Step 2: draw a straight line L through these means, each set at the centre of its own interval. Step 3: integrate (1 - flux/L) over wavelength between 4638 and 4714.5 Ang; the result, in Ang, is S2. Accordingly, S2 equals -2.5 Ang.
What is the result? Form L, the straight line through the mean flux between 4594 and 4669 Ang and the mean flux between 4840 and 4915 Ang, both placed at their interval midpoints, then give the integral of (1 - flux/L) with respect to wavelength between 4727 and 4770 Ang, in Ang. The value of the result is 5.8 Ang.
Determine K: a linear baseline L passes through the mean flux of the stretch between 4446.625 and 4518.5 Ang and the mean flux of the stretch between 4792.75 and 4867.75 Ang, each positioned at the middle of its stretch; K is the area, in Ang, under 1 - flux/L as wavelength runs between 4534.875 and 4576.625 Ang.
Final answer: 2.5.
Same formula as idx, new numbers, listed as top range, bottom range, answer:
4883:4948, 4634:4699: 1.26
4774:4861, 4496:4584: 1.16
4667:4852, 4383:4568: 1.15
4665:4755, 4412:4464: 1.04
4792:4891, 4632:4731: 1.14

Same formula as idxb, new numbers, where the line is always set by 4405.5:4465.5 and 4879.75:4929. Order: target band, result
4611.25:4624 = 1.96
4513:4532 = -0.75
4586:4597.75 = 1.57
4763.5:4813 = 6.59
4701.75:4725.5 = 2.08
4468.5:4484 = -0.20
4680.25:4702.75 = 1.93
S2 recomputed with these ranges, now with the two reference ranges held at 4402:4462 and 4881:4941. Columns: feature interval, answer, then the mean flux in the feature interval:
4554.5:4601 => 3.5 Ang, 8.71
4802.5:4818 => 0.6 Ang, 10.4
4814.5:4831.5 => 0.4 Ang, 10.6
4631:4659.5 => 2.2 Ang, 9.06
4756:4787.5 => 7.1 Ang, 8.19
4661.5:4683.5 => 2.2 Ang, 8.98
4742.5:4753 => 1.8 Ang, 8.68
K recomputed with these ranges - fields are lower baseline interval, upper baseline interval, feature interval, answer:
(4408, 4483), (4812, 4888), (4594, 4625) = 3.0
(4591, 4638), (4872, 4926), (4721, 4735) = 0.8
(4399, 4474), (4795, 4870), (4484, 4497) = 0.3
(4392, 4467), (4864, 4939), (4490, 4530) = -2.3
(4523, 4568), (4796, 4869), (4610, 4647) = 2.8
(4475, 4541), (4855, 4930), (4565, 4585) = 1.1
